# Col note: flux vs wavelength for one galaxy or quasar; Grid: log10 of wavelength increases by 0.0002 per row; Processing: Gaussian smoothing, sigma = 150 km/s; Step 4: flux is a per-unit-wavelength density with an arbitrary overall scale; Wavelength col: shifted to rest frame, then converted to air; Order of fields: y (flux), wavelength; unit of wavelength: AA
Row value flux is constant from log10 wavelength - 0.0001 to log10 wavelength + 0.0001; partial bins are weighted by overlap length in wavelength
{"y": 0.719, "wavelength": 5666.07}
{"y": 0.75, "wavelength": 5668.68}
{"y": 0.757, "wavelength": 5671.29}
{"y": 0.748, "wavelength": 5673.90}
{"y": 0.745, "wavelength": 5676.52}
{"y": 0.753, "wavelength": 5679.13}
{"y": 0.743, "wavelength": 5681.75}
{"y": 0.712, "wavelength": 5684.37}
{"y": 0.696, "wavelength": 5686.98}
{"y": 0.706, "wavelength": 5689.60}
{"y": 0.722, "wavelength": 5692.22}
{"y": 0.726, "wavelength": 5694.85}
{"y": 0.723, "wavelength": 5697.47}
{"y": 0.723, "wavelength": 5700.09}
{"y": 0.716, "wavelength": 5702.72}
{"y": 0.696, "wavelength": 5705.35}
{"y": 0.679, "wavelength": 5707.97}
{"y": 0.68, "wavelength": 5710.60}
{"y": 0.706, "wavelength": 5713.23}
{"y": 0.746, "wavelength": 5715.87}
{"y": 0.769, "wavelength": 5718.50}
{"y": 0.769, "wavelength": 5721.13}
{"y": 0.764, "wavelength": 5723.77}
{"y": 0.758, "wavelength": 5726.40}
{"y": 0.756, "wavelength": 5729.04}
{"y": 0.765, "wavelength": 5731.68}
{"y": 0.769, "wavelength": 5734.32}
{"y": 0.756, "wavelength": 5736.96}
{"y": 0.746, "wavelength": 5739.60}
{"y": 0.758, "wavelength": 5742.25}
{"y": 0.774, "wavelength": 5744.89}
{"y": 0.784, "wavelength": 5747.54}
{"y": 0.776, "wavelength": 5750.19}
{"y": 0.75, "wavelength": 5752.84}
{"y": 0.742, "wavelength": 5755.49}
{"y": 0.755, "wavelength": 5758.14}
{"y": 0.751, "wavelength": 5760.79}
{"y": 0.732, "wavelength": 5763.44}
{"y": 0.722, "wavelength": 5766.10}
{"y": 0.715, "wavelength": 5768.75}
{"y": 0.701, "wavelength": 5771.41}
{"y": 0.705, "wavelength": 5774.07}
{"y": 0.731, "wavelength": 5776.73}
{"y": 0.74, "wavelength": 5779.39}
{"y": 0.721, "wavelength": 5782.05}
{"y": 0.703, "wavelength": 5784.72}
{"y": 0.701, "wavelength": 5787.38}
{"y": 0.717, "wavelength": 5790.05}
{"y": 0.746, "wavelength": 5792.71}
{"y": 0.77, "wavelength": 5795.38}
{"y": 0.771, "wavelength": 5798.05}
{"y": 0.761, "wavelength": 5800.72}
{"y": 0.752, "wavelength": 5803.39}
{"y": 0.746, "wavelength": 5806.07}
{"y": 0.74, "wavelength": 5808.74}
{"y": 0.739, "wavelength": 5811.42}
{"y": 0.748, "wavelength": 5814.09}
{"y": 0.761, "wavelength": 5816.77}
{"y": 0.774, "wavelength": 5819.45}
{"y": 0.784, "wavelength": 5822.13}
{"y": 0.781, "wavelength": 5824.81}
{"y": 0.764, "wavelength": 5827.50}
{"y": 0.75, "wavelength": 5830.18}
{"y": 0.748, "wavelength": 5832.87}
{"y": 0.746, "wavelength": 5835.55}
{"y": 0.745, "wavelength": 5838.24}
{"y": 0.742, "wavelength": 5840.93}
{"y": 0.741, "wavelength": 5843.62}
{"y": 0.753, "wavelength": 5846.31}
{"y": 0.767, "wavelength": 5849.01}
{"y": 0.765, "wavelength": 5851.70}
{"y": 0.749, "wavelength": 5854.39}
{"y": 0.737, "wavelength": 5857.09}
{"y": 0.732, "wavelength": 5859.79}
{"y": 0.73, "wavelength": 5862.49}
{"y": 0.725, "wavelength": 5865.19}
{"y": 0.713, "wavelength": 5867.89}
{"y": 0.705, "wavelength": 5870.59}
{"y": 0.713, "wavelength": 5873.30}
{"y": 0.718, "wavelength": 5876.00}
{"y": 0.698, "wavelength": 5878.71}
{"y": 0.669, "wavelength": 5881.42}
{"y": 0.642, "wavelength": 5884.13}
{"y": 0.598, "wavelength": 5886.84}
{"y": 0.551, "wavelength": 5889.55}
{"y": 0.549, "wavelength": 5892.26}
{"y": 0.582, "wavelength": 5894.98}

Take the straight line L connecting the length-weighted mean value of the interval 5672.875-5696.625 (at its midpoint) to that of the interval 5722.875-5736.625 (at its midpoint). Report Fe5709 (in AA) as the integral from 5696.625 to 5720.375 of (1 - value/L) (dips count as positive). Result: 0.93 AA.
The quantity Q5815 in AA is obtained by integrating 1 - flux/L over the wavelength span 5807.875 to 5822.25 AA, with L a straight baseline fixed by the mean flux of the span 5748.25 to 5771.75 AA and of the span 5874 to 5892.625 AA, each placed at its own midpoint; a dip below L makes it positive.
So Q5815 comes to -1.2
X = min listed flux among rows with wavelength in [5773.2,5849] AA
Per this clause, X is 0.701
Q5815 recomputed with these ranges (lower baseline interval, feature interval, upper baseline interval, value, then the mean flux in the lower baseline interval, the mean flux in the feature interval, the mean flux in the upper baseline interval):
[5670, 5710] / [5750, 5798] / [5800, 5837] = 0.8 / 0.722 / 0.732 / 0.757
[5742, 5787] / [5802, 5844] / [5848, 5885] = -1.6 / 0.738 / 0.754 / 0.719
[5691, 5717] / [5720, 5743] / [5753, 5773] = -1.3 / 0.711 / 0.76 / 0.732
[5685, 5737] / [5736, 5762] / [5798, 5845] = -0.7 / 0.731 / 0.759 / 0.755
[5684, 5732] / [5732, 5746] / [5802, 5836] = -0.5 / 0.727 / 0.761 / 0.757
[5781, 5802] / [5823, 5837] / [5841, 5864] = -0.3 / 0.736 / 0.759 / 0.746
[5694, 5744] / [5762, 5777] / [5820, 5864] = 0.5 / 0.738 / 0.717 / 0.752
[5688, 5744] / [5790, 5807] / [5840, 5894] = -0.9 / 0.735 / 0.755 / 0.698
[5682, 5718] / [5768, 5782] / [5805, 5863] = 0.3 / 0.712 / 0.719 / 0.752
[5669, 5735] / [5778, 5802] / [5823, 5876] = 0.1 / 0.733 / 0.737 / 0.742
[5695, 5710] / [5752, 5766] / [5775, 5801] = -0.4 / 0.708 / 0.744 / 0.735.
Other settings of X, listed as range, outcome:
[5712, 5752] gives 0.706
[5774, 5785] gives 0.703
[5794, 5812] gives 0.739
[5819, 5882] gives 0.669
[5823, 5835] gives 0.748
